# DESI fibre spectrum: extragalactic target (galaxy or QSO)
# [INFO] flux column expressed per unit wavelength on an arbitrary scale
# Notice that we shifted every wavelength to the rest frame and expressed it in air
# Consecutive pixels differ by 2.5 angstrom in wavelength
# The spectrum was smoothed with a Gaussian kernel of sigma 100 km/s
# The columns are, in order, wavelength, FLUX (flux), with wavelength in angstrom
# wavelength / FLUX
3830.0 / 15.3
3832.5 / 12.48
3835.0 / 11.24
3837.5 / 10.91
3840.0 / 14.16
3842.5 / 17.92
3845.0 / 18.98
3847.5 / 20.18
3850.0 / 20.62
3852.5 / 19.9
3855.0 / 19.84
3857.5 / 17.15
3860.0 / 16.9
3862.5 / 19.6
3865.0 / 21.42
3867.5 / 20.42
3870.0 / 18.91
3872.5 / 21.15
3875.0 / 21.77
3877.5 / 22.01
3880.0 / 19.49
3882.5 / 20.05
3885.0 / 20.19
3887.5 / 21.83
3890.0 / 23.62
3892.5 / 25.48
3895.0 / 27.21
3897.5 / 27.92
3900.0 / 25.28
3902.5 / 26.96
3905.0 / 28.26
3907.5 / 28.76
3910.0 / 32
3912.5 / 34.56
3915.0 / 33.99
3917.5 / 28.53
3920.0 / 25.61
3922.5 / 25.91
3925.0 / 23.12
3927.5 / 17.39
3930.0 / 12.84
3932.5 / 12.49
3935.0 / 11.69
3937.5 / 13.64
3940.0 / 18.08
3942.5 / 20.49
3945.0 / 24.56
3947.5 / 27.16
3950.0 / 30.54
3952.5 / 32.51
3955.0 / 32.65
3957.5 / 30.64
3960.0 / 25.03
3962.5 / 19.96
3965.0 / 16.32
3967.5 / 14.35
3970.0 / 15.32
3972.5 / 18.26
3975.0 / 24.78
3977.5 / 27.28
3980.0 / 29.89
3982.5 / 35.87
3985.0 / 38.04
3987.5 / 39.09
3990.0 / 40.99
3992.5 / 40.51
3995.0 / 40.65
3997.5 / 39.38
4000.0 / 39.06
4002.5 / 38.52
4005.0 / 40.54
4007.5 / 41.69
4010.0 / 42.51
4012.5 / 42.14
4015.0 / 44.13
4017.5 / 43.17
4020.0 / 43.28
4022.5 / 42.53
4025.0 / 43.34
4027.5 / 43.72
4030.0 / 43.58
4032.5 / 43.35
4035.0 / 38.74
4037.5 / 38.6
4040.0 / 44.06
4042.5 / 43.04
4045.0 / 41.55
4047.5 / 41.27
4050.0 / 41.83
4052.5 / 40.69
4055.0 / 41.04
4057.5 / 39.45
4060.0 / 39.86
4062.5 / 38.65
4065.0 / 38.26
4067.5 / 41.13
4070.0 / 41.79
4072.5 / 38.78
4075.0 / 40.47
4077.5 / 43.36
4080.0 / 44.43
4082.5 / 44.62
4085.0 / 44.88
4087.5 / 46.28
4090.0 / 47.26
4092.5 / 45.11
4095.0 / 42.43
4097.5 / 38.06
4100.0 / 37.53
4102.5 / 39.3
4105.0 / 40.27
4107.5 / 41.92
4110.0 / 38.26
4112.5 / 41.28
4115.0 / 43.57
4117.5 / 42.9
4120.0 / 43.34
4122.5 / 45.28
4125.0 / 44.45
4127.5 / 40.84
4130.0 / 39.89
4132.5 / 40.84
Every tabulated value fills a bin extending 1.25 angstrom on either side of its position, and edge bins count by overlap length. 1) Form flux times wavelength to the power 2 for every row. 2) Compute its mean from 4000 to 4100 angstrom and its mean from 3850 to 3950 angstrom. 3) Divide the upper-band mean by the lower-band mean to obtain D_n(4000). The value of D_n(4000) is 2.00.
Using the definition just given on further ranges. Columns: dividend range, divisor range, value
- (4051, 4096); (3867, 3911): 1.93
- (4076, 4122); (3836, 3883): 2.53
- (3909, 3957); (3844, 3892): 1.23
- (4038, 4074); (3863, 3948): 1.92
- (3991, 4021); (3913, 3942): 2.08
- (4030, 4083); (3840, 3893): 2.25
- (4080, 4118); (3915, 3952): 2.13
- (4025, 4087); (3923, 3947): 2.49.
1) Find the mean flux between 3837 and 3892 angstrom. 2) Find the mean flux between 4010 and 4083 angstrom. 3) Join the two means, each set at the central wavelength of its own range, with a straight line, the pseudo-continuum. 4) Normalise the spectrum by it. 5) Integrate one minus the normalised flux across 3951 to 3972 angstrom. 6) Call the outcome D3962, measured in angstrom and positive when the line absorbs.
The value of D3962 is 5.3 angstrom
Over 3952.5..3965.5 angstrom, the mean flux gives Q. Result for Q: 26.1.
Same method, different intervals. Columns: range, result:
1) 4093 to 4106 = 39.8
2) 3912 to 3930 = 25.7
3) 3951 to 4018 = 33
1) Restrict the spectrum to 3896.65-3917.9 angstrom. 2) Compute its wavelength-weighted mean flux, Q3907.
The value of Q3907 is 29.7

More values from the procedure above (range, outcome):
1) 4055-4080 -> 40.4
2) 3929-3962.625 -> 22.5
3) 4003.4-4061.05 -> 41.9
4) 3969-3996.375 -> 32.1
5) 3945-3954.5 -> 29.5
